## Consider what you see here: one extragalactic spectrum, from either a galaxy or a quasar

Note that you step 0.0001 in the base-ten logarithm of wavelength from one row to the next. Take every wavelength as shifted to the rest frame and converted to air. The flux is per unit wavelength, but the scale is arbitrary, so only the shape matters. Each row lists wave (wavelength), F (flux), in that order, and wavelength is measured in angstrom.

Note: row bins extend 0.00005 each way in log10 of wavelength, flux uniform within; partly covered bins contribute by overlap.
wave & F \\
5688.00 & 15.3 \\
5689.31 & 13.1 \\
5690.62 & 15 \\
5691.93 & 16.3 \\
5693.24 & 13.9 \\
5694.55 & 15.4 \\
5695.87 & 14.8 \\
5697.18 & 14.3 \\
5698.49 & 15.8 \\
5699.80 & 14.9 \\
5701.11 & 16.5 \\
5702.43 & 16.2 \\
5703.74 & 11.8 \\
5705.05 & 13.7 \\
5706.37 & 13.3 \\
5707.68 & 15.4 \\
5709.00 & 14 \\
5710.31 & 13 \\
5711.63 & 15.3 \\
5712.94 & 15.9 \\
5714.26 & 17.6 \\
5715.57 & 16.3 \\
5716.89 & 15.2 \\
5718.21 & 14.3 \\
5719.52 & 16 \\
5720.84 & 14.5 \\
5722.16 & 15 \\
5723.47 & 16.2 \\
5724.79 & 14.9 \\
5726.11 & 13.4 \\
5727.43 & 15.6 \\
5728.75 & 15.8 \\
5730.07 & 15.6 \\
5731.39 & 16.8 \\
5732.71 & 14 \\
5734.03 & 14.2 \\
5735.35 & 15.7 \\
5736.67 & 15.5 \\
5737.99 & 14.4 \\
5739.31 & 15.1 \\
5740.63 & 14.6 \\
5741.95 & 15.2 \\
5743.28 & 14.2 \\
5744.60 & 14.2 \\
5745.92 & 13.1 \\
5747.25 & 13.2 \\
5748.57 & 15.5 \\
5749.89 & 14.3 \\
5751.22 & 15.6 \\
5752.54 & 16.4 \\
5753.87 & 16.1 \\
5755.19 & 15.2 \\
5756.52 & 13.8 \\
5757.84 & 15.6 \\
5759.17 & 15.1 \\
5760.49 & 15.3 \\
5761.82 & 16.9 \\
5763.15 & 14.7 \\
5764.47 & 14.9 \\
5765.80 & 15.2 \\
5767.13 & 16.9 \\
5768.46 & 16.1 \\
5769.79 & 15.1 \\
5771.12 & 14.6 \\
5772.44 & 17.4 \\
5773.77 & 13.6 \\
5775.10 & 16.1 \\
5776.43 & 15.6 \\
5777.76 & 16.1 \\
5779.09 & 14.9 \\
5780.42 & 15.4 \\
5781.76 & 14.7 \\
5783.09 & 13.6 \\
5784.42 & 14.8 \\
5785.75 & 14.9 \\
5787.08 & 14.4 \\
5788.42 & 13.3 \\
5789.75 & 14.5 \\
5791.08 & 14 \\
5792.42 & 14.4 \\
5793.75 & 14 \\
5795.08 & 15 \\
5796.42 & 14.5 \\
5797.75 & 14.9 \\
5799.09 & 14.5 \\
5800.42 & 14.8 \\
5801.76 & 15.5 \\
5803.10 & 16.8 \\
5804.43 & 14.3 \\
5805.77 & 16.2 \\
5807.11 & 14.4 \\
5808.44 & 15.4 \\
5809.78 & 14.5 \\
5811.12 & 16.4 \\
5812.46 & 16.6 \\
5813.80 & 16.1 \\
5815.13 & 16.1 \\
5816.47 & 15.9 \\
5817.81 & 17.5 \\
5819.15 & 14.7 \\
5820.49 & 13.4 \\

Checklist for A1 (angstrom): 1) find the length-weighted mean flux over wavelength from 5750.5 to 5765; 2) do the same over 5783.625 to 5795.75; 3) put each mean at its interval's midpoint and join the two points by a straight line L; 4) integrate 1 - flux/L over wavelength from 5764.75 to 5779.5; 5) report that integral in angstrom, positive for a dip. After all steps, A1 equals -0.6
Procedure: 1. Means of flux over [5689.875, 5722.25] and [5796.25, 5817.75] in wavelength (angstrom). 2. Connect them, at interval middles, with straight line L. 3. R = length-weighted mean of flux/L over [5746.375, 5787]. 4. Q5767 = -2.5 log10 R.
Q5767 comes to 0.00 mag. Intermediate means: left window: 15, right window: 15.5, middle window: 15.2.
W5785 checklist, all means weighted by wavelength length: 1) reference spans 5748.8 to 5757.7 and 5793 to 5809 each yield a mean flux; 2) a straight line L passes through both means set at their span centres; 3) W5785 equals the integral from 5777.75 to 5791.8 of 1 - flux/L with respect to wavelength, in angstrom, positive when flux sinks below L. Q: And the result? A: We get 0.5 angstrom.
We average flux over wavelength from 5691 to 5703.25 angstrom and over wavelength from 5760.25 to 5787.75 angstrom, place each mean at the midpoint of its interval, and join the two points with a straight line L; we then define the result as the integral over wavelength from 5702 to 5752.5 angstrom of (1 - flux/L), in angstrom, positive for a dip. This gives 1.38 angstrom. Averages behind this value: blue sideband 15.3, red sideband 15.3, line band 14.9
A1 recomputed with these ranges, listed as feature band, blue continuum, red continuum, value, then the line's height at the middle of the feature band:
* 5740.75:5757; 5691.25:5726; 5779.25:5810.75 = 0.2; 14.9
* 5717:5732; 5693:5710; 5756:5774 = -0.4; 14.9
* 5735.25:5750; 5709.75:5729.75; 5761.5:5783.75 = 0.7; 15.3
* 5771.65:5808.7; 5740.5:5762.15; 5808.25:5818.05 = 1.7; 15.6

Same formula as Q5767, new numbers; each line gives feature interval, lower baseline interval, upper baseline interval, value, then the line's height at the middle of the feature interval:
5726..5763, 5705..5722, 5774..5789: -0.01 mag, 14.9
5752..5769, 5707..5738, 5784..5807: -0.04 mag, 15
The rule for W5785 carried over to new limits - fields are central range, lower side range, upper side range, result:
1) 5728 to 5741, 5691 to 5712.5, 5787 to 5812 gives -0.4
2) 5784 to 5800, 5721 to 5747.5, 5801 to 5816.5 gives 1.1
